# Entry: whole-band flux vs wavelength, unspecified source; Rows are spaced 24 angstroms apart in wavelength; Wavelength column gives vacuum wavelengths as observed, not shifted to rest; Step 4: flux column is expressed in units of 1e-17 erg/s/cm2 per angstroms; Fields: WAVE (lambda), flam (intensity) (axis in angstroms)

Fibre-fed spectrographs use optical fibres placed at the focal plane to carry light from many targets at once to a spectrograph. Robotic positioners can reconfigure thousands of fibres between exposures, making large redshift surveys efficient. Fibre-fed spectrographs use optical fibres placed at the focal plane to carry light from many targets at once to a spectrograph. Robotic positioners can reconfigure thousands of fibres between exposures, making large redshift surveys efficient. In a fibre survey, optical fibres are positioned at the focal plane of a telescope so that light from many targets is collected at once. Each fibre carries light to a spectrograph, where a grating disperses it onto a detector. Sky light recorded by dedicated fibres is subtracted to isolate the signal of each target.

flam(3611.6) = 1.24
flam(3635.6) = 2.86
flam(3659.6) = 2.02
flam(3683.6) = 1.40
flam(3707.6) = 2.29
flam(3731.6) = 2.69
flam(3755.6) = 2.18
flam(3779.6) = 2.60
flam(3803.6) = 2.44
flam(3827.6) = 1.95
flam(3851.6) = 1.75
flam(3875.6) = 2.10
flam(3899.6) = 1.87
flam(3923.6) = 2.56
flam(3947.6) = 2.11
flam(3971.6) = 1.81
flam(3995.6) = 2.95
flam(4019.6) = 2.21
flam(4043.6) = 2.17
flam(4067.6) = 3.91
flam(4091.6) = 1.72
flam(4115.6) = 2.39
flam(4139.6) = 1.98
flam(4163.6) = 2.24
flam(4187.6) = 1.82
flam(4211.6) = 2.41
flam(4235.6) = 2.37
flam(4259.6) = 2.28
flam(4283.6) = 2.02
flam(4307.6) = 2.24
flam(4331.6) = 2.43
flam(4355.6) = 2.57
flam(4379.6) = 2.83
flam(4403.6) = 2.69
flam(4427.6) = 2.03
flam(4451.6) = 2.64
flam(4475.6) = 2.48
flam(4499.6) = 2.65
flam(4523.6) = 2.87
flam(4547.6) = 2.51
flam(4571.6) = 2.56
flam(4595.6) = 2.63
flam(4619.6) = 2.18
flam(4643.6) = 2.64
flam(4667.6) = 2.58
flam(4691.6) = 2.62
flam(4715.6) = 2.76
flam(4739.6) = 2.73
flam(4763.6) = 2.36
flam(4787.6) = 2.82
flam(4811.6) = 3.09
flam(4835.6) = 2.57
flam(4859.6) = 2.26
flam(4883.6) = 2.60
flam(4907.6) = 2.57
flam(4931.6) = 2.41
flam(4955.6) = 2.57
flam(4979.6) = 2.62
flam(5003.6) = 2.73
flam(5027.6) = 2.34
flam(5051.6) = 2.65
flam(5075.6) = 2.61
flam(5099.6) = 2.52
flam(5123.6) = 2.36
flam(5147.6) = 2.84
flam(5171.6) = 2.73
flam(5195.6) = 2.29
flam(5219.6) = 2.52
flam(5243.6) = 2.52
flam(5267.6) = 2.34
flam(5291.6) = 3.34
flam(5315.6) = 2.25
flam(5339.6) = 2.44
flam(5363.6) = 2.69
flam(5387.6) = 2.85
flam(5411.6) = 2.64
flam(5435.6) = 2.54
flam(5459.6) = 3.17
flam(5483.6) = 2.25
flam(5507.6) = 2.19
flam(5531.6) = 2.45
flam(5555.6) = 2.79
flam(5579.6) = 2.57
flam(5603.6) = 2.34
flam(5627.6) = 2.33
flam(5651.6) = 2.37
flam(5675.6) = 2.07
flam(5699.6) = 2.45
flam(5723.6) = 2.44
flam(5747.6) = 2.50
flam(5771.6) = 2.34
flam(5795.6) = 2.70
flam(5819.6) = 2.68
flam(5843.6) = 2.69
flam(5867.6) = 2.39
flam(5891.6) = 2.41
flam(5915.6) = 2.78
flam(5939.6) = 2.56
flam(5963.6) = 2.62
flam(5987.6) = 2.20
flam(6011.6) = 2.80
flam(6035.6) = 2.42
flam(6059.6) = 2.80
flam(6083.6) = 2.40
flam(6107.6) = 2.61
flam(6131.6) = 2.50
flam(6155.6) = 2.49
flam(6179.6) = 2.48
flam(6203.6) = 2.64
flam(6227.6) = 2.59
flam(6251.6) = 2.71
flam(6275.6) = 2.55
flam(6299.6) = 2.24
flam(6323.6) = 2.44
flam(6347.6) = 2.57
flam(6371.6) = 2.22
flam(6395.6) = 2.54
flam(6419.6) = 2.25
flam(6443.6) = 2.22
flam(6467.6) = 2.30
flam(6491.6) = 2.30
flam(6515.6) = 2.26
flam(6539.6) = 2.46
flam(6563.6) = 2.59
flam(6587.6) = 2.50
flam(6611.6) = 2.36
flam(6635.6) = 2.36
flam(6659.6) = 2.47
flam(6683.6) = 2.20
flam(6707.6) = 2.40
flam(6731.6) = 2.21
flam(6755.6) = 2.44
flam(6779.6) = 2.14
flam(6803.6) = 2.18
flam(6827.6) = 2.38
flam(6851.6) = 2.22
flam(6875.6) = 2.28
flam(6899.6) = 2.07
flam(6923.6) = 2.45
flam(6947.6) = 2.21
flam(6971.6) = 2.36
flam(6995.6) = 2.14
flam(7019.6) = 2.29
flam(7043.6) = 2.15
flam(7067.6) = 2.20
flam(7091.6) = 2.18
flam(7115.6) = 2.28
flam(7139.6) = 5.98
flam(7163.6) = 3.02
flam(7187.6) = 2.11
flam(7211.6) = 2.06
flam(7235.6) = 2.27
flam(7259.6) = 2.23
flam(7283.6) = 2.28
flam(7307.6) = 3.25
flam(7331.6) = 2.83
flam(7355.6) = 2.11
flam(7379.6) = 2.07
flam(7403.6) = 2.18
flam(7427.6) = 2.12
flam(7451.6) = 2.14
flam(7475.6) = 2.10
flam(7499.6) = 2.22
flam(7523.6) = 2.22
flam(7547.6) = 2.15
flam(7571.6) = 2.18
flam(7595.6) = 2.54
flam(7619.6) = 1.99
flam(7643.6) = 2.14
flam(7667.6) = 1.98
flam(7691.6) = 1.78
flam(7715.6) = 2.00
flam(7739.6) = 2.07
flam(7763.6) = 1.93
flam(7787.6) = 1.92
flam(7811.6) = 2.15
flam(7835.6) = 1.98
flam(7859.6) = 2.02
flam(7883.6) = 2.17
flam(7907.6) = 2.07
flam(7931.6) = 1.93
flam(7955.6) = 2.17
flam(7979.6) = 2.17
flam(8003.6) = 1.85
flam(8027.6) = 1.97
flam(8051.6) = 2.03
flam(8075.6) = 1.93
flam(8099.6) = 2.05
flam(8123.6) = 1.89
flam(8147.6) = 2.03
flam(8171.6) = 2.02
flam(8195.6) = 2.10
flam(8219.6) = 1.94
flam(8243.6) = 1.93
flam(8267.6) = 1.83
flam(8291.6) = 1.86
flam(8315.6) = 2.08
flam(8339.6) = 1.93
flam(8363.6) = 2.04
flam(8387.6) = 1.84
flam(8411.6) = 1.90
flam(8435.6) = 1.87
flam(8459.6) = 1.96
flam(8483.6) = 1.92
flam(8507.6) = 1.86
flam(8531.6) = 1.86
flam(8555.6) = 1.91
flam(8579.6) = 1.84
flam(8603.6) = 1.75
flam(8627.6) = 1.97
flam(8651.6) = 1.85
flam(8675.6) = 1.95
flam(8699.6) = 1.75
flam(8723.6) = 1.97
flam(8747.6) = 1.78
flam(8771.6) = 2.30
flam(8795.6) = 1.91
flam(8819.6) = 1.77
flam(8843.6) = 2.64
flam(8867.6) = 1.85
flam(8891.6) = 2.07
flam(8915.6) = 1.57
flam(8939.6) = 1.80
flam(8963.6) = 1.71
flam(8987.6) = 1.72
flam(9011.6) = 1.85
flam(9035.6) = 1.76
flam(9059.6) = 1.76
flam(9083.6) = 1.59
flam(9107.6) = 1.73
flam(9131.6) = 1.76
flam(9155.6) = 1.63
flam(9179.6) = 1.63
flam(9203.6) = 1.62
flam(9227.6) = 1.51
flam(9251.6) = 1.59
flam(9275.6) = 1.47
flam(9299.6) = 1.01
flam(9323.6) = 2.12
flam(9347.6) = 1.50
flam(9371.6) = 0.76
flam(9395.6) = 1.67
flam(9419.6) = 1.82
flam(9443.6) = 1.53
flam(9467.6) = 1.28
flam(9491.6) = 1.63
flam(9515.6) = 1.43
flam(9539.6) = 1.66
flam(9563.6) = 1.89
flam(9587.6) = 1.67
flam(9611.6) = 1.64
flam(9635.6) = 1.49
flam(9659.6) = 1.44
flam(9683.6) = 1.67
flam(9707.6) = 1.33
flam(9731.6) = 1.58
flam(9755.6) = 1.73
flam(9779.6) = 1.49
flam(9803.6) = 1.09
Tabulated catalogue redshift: 0.09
